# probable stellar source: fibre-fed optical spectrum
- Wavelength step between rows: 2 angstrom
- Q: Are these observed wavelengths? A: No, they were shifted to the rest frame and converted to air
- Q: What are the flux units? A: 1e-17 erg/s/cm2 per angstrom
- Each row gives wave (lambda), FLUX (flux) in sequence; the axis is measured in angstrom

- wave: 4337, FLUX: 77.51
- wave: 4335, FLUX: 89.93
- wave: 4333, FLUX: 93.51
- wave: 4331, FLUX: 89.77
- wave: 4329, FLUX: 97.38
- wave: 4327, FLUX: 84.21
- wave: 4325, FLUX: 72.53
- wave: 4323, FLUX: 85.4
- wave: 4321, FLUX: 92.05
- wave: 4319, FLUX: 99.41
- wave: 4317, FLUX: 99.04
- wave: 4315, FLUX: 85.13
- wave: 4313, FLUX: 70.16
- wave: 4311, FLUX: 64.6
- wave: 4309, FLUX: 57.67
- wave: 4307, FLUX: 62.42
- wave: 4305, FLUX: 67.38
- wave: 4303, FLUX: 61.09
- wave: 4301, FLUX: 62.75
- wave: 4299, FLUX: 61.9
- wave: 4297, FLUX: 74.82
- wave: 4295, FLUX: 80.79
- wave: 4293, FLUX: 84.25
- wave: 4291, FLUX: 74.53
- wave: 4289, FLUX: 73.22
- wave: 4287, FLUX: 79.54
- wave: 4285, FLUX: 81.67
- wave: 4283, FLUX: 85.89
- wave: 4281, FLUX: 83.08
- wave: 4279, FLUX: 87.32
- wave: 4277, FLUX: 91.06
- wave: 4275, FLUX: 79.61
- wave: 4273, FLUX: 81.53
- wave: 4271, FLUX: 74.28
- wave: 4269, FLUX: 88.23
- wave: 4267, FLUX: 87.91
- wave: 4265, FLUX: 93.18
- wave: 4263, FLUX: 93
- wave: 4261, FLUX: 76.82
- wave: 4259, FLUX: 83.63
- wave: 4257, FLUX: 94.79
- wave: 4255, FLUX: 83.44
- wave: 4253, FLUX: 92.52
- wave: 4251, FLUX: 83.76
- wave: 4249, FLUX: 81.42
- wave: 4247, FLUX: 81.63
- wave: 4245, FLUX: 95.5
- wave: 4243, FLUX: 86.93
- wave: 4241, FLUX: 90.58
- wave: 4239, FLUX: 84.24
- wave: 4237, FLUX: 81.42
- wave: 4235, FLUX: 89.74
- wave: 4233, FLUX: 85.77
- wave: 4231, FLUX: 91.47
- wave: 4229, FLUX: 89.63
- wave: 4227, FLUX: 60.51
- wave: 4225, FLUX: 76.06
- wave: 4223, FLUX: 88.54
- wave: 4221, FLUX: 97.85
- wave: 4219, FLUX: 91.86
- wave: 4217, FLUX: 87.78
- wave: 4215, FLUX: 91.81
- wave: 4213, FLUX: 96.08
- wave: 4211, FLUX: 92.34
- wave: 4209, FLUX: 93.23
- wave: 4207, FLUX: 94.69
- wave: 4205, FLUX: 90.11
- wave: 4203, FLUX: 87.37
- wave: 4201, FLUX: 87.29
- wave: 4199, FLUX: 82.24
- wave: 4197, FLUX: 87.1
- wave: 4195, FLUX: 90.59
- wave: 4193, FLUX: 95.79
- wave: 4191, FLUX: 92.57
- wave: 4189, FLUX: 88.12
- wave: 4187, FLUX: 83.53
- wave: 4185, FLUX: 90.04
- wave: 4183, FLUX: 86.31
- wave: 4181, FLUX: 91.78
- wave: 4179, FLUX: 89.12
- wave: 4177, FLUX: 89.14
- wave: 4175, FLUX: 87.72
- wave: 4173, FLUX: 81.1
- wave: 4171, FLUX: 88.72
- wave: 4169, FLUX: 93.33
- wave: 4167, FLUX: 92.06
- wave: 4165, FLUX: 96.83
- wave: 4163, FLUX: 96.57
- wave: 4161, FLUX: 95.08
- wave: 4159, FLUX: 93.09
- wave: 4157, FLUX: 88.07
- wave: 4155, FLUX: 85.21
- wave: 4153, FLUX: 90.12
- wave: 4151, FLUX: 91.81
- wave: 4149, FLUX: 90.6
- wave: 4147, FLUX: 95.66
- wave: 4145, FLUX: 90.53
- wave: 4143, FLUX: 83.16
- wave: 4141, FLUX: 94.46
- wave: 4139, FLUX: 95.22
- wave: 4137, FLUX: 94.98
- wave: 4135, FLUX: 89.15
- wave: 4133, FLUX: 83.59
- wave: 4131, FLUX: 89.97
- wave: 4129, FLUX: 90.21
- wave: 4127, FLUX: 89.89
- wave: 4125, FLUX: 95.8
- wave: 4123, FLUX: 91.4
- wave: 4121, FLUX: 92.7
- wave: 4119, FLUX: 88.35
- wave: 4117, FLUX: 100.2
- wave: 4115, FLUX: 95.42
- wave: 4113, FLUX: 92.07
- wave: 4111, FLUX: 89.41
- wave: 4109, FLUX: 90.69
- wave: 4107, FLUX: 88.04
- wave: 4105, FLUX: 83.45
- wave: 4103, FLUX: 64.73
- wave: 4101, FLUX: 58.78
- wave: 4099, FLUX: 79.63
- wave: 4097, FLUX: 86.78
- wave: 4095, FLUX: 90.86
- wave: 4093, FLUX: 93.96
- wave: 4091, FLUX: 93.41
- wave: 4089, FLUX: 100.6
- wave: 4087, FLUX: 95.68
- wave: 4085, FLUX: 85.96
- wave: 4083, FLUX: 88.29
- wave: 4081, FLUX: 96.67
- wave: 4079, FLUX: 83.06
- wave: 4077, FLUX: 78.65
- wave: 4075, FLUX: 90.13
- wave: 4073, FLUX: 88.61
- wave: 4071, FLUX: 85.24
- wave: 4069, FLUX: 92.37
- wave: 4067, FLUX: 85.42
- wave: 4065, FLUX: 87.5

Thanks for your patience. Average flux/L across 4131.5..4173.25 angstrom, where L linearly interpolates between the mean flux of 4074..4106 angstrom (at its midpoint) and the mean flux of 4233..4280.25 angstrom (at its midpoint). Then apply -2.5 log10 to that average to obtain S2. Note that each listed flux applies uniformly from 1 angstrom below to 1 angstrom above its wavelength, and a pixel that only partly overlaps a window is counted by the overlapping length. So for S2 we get -0.06 mag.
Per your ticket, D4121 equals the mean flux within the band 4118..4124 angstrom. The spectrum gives 90.8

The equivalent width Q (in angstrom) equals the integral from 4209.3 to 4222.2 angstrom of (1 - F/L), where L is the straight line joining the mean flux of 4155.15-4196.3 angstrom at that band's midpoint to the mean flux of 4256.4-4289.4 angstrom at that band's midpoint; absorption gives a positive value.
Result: -0.7 angstrom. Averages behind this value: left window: 90.3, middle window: 92.9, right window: 84.5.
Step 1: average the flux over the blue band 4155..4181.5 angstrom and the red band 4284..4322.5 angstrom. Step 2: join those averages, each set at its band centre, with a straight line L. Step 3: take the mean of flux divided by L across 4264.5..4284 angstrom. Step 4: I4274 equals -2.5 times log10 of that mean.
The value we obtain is -0.082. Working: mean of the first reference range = 90.7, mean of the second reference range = 75.5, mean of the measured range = 85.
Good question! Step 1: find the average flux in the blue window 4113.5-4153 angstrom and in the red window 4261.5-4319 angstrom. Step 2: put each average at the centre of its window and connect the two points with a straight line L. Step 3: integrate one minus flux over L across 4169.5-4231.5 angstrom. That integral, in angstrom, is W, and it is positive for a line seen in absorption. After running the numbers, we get -1.7 angstrom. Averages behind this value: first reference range 91.7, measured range 88.4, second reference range 78.4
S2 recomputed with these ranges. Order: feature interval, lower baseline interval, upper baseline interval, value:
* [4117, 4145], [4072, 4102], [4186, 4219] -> -0.031 mag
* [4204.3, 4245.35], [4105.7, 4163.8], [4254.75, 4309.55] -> -0.057 mag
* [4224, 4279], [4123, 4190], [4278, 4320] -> -0.058 mag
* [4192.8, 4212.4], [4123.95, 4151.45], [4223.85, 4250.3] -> -0.041 mag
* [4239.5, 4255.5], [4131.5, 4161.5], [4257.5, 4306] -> -0.059 mag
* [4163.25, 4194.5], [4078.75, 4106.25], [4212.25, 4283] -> -0.046 mag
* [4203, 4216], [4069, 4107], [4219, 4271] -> -0.078 mag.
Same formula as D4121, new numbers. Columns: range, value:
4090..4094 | 93.7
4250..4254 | 88.1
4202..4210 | 91.4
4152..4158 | 87.8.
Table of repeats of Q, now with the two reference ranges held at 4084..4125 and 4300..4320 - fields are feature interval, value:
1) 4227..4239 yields -1.0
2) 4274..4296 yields -2.1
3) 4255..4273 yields -2.3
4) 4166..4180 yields -0.9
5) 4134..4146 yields -0.8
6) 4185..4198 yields -1.2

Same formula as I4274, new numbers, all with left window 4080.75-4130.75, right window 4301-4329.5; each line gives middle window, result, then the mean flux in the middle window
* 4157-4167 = -0.103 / 94.3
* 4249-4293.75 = -0.056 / 84.2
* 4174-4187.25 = -0.046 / 88.5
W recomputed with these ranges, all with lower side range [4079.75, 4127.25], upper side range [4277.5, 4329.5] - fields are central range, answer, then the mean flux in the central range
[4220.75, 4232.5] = -0.2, 83.2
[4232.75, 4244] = -0.7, 86.5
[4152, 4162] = -0.5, 90.3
